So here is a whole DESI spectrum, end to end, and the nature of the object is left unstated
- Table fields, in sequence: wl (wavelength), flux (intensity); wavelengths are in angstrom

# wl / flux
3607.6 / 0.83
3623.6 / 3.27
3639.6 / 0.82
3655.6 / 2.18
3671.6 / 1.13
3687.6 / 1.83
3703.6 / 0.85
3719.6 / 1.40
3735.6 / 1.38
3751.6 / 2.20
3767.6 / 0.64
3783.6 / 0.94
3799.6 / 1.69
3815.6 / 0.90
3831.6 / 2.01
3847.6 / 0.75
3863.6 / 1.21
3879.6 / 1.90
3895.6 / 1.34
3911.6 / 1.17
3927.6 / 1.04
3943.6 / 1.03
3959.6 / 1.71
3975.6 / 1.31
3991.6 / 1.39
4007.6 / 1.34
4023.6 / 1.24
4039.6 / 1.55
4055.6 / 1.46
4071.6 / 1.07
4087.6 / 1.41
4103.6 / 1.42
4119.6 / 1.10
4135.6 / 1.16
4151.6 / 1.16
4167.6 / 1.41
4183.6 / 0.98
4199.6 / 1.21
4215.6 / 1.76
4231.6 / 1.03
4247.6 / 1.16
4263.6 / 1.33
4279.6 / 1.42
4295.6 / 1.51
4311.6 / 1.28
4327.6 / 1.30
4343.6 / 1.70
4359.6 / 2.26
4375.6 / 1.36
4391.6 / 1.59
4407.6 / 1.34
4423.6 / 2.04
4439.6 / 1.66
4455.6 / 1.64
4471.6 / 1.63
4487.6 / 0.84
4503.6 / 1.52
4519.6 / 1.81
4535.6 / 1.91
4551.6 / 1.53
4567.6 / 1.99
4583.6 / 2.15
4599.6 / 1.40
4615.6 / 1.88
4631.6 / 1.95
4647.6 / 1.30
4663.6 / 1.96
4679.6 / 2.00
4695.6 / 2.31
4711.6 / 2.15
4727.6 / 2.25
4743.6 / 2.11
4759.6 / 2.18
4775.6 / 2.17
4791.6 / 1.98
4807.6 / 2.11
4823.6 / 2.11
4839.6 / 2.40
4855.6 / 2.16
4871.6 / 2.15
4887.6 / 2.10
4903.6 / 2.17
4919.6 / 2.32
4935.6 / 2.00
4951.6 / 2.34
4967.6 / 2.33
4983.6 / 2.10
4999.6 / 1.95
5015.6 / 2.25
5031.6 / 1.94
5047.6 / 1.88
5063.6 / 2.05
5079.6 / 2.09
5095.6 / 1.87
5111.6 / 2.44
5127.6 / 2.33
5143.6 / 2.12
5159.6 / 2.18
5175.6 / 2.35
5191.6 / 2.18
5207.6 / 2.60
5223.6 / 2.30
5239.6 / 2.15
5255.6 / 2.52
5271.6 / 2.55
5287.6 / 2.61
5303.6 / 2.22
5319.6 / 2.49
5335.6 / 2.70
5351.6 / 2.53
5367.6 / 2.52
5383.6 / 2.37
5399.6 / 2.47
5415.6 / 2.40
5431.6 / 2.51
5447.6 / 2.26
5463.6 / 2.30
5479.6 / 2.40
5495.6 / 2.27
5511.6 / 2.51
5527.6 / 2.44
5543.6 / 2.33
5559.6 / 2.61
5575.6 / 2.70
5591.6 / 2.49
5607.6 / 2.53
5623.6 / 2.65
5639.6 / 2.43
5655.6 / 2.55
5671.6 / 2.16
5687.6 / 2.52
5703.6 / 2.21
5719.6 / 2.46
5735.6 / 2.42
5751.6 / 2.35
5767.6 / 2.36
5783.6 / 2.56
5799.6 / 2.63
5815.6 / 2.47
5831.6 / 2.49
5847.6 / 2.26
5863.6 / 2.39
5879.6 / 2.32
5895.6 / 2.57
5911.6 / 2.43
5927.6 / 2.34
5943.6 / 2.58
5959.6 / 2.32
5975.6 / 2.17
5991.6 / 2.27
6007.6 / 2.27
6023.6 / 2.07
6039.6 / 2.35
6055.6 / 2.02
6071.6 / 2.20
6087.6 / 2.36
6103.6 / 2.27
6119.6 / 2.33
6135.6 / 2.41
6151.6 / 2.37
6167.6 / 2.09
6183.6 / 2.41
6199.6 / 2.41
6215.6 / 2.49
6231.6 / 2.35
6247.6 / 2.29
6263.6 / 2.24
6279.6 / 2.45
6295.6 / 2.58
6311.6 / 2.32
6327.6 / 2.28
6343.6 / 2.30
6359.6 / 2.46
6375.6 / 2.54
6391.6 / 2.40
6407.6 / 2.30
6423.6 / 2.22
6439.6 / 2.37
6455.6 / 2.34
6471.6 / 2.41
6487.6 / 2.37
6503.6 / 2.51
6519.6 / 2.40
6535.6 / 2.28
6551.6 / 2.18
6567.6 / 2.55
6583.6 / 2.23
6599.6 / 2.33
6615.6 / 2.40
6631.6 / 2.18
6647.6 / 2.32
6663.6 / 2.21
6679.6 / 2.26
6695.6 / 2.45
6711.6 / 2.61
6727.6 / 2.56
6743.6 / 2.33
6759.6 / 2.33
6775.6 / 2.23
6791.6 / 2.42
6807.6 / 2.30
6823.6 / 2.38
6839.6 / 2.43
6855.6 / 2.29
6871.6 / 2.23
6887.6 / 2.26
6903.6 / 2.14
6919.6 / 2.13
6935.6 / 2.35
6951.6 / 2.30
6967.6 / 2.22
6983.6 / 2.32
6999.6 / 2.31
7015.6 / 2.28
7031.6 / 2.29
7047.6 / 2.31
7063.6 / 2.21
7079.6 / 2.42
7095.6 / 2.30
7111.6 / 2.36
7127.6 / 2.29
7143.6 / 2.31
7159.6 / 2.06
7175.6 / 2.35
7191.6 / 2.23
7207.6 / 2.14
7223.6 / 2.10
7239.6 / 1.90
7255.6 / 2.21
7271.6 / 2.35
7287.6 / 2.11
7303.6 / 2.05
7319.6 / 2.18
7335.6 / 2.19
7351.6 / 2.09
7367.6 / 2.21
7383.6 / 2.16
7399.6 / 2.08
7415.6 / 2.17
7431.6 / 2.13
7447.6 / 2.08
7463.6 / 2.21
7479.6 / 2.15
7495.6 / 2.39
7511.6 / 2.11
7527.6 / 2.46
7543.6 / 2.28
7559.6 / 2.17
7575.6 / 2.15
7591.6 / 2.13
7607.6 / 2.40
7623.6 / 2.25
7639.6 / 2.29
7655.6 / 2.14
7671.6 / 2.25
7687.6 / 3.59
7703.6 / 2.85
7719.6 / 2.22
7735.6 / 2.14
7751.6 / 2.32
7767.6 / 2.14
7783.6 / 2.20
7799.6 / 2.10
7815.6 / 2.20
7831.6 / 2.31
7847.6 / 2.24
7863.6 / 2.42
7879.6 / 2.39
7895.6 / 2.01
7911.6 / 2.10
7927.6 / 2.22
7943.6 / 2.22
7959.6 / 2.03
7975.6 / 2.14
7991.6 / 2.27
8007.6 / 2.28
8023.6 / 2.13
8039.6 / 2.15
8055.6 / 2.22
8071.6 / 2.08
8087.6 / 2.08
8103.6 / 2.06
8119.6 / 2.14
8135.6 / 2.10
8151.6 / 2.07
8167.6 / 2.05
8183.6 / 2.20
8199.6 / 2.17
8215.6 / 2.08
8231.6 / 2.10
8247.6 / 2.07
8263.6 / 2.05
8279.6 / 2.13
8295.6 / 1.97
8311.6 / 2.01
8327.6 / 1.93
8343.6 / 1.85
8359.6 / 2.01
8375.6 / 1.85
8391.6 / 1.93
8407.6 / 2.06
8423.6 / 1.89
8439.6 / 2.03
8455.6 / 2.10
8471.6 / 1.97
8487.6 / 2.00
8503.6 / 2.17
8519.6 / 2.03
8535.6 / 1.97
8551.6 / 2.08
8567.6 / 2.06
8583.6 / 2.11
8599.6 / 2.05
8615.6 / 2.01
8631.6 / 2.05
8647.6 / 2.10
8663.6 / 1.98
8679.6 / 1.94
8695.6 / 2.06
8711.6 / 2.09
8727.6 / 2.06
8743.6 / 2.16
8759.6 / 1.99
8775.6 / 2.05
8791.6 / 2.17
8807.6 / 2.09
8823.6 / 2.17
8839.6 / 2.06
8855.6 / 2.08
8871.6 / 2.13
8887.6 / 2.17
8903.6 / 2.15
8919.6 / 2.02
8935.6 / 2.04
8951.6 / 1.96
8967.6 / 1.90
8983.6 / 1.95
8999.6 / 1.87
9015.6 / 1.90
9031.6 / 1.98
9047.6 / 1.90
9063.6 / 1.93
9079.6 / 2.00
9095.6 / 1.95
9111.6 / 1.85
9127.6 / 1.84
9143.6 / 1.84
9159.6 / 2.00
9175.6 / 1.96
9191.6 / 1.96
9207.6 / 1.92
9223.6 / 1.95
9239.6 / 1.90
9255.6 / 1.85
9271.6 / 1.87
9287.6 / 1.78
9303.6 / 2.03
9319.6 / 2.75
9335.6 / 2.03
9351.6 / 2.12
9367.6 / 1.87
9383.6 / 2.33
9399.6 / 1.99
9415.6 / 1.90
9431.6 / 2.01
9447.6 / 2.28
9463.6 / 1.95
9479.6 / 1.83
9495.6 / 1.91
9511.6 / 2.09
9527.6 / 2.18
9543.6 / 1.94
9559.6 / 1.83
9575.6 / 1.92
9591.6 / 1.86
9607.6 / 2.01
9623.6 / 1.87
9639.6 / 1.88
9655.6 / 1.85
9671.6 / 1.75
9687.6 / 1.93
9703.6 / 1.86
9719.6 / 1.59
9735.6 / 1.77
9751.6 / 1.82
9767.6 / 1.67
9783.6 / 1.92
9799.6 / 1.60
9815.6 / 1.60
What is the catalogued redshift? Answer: 0.170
